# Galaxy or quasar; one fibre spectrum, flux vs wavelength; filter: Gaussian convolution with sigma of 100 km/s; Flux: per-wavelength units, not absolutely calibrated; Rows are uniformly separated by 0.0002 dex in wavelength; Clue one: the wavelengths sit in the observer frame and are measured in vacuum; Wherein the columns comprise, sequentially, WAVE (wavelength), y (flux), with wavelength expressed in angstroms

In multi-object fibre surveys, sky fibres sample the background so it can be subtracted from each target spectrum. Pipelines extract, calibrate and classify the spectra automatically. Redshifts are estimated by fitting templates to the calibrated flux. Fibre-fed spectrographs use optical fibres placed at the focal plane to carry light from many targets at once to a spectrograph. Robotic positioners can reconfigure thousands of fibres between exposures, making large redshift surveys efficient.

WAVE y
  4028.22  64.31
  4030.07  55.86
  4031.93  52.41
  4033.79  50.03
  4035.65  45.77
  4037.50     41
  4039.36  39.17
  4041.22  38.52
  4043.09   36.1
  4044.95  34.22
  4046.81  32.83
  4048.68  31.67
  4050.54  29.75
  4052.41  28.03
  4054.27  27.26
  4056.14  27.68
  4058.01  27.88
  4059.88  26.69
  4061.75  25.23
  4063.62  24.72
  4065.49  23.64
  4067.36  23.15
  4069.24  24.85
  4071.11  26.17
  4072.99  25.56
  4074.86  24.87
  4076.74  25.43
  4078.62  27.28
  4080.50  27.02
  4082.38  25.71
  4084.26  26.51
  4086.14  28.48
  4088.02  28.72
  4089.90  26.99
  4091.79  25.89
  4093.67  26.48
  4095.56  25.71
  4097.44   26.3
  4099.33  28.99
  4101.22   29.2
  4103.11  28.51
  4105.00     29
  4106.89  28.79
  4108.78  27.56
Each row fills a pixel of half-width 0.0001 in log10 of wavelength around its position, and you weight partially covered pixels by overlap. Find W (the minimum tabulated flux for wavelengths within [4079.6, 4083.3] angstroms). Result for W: 25.71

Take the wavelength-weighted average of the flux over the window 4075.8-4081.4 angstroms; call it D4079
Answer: 26.6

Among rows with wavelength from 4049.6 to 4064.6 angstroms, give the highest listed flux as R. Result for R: 29.75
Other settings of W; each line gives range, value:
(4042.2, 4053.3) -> 28.03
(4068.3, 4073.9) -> 24.85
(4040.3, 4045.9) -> 34.22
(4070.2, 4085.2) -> 24.87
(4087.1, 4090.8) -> 26.99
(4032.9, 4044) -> 36.1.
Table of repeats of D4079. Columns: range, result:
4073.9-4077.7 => 25.2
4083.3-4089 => 27.9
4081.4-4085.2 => 26.1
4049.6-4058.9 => 28.1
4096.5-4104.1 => 28.2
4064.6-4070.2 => 23.9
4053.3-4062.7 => 27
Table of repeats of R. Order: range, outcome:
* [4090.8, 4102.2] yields 29.2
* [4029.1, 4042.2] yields 55.86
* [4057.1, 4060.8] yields 27.88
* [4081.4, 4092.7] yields 28.72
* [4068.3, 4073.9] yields 26.17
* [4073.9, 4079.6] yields 27.28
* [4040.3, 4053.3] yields 38.52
